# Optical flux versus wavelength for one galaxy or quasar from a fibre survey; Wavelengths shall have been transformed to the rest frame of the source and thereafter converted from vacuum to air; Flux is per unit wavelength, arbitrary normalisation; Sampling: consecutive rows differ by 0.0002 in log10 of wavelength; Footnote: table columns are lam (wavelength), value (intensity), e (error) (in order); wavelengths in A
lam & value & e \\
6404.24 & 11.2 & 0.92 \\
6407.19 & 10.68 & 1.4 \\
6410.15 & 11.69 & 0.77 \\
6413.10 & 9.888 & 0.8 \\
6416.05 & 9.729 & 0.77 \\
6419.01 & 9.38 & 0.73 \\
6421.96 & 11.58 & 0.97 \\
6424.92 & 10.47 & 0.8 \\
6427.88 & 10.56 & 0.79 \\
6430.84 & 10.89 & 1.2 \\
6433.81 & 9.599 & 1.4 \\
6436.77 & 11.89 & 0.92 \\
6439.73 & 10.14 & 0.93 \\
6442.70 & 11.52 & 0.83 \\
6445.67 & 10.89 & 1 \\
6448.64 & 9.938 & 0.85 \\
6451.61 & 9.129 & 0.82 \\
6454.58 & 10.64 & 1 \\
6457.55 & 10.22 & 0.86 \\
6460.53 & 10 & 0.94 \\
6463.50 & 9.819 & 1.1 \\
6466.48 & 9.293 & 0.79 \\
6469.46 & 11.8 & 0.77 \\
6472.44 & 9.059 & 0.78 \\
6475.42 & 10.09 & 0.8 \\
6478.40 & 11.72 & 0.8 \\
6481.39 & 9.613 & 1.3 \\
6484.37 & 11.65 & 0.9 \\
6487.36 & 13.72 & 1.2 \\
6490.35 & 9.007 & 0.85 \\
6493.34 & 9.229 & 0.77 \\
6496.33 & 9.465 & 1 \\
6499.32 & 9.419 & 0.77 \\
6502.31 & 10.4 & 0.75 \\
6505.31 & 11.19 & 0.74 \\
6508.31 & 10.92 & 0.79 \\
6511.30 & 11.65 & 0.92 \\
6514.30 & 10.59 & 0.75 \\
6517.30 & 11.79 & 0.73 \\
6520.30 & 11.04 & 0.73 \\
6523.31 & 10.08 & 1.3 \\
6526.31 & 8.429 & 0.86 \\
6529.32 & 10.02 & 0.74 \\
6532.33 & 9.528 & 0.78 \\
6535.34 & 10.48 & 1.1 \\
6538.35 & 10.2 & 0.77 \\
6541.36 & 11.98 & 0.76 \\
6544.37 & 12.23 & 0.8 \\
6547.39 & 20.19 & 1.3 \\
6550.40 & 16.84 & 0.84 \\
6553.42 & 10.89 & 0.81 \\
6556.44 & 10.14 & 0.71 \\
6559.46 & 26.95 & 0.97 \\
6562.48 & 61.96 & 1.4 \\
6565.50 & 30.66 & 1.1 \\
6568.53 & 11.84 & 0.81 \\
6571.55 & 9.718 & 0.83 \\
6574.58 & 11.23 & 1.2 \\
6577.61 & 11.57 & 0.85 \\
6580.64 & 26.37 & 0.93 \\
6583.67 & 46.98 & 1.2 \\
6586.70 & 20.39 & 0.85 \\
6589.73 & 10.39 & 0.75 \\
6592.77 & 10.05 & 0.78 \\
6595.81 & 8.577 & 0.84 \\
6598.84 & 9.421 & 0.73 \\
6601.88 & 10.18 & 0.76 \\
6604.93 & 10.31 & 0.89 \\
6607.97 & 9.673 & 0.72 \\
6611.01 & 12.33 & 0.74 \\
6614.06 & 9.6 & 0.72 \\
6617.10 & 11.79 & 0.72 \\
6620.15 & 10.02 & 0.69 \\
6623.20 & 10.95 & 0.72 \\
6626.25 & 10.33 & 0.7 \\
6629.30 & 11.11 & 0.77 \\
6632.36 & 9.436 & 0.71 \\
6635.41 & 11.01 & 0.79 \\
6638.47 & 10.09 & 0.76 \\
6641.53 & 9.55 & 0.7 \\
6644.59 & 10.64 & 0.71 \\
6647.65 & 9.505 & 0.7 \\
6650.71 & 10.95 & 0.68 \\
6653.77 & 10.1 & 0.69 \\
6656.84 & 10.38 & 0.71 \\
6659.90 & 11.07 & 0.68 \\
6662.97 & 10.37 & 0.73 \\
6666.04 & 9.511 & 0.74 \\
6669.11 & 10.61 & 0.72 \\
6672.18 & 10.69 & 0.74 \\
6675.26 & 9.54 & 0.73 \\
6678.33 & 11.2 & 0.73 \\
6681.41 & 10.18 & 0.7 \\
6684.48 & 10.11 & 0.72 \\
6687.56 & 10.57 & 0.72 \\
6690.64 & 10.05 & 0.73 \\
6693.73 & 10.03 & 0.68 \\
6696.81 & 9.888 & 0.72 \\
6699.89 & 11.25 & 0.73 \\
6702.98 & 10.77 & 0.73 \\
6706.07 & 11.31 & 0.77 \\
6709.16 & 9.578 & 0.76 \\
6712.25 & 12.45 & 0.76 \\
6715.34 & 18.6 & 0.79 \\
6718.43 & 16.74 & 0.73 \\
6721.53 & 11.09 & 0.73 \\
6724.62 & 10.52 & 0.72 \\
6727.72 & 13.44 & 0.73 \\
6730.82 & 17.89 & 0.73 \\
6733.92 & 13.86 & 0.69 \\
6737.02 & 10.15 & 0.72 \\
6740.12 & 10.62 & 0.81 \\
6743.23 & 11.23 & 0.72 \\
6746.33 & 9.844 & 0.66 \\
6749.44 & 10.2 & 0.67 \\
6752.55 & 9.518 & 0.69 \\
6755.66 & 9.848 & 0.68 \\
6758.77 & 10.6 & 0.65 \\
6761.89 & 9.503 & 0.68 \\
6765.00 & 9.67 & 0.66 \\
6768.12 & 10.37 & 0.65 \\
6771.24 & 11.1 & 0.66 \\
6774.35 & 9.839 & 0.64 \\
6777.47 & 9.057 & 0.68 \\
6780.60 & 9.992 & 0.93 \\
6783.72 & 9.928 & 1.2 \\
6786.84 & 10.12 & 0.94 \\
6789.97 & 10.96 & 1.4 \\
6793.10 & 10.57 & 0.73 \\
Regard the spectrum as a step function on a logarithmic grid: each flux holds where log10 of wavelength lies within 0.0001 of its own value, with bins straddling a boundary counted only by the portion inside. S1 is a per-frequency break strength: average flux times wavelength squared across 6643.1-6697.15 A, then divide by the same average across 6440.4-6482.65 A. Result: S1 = 1.07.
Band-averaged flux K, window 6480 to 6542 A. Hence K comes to 10.5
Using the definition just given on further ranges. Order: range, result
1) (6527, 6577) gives 16.9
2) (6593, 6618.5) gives 10.2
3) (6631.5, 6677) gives 10.2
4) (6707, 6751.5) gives 12.5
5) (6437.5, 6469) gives 10.3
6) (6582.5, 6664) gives 11.9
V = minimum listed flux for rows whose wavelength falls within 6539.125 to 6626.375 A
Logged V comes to 8.577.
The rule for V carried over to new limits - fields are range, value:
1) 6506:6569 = 8.429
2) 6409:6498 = 9.007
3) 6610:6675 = 9.436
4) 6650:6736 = 9.511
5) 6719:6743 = 10.15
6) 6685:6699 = 9.888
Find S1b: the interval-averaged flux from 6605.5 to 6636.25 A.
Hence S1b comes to 10.6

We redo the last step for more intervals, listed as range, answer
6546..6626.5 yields 16.7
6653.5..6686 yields 10.4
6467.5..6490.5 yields 10.9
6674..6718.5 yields 11.3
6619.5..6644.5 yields 10.3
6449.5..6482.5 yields 10.1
